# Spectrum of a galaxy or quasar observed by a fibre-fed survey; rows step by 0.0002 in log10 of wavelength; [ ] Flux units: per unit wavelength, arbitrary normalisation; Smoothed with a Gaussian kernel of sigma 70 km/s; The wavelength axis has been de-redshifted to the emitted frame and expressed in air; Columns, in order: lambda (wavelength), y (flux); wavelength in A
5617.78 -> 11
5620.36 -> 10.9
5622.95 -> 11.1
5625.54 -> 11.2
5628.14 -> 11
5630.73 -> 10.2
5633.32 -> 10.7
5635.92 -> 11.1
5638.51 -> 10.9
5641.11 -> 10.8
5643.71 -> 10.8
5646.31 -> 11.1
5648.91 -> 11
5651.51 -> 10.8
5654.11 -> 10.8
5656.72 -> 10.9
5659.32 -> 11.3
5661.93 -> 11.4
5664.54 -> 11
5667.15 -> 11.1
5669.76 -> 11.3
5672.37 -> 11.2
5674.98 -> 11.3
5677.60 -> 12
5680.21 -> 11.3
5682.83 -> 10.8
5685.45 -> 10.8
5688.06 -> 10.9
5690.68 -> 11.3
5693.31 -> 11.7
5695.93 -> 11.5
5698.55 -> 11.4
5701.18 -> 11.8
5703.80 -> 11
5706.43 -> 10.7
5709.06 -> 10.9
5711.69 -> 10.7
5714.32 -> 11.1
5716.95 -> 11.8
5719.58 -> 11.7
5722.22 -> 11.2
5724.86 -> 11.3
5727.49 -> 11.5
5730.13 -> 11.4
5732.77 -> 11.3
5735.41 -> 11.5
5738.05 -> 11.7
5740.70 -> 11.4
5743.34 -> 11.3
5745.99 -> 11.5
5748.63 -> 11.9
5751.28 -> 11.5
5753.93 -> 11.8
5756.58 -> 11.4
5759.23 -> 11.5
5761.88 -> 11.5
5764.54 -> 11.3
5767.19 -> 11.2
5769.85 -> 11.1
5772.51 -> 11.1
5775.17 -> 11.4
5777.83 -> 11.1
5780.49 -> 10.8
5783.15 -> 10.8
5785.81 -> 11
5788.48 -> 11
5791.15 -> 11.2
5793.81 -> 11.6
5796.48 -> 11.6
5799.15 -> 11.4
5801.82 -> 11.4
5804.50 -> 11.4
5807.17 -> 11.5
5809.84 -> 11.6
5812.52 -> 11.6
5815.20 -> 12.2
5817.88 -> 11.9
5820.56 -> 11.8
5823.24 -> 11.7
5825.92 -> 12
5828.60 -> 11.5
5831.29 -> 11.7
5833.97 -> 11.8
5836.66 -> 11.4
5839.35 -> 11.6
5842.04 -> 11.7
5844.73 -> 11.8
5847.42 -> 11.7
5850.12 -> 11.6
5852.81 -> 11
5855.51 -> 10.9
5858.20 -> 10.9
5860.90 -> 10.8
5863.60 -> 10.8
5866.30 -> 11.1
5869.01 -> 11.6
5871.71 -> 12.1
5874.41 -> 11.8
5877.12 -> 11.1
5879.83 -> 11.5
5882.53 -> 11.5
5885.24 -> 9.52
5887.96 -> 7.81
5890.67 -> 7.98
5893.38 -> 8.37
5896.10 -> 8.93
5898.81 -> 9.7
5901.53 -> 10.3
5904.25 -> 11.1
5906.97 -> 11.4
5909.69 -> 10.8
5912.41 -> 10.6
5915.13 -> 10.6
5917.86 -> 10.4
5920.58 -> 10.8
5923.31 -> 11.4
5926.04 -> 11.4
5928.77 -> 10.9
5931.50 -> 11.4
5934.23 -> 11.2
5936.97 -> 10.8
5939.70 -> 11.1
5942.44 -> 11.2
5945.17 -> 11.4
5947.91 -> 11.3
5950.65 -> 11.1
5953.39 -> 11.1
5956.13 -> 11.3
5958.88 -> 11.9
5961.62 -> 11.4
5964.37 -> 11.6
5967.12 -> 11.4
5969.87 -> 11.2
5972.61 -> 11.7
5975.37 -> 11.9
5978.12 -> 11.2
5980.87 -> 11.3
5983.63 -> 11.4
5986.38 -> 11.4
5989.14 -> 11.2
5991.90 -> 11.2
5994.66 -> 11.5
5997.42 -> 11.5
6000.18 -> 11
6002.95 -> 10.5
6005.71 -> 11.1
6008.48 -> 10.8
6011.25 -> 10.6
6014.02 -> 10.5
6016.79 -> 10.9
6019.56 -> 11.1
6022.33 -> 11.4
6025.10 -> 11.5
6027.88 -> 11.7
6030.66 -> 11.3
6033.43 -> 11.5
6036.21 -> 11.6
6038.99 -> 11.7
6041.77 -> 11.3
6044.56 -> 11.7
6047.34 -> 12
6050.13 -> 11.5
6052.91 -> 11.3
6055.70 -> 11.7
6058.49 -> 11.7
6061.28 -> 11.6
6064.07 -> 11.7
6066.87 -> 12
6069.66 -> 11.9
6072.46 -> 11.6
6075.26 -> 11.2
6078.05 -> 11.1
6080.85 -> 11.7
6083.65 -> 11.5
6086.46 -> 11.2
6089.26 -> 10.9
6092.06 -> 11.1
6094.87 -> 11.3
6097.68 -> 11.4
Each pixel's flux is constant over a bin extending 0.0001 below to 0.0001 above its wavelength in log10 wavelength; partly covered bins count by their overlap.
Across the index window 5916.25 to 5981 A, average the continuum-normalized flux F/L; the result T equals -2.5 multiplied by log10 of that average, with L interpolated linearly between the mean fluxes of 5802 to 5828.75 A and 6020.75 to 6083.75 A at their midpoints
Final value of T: 0.035 mag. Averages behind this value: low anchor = 11.7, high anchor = 11.6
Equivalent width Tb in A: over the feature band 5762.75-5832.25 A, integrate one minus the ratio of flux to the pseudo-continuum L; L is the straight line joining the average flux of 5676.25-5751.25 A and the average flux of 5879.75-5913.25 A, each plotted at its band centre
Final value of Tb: -4.9 A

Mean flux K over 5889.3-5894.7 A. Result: 8.18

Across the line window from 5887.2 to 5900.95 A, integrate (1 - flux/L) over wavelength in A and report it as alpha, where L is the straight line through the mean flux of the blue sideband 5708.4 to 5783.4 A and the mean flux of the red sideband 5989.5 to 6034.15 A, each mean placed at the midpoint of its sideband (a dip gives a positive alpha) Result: 3.11 A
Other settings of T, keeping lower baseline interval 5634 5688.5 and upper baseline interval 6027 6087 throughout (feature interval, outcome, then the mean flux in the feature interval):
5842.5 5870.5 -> 0.008 mag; 11.2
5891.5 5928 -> 0.097 mag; 10.4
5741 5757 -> -0.037 mag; 11.6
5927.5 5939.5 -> 0.033 mag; 11.1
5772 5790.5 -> 0.019 mag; 11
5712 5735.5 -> -0.023 mag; 11.4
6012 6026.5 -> 0.045 mag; 11.1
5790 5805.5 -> -0.018 mag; 11.4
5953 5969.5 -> 0.000 mag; 11.5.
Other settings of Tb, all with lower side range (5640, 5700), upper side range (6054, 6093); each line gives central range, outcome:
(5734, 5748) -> -0.4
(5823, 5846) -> -0.8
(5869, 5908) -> 3.7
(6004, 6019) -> 0.9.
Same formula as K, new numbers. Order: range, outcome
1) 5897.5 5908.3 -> 10.6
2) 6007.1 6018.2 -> 10.7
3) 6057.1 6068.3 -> 11.8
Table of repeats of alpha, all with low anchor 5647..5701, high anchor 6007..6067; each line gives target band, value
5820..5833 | -0.52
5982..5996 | 0.04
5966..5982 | -0.12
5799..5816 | -0.46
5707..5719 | 0.10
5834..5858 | -0.34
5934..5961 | 0.25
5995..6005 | 0.28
